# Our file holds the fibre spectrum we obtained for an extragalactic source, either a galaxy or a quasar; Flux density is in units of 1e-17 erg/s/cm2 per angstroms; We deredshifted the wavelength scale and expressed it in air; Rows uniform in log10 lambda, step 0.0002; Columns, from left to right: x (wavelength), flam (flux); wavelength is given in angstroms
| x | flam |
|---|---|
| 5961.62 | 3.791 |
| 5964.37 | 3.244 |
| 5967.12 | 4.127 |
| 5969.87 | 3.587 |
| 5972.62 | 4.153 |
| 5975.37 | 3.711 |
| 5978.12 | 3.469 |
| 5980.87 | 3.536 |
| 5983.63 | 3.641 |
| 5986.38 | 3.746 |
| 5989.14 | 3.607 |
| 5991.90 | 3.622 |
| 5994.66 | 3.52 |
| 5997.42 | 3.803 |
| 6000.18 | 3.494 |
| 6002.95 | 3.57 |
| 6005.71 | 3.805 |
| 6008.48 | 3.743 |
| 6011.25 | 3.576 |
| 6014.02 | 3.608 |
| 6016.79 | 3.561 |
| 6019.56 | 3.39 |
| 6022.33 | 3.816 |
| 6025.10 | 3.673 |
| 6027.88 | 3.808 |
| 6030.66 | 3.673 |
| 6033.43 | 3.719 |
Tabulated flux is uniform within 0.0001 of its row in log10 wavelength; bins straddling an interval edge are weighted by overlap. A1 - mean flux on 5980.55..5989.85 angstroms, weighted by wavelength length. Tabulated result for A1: 3.64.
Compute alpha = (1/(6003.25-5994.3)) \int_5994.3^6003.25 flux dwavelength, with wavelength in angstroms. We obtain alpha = 3.61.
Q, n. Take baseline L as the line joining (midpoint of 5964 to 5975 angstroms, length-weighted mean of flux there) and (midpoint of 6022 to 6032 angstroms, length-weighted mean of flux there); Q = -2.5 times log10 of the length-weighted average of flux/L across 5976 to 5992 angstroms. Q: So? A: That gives 0.06 mag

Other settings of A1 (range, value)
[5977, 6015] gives 3.63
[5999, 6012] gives 3.64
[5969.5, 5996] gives 3.66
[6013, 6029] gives 3.64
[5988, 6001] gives 3.61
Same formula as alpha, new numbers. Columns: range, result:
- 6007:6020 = 3.59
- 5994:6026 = 3.63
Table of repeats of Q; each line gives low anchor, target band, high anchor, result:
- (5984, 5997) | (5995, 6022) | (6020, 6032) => 0.02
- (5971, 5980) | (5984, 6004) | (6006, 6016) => 0.02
